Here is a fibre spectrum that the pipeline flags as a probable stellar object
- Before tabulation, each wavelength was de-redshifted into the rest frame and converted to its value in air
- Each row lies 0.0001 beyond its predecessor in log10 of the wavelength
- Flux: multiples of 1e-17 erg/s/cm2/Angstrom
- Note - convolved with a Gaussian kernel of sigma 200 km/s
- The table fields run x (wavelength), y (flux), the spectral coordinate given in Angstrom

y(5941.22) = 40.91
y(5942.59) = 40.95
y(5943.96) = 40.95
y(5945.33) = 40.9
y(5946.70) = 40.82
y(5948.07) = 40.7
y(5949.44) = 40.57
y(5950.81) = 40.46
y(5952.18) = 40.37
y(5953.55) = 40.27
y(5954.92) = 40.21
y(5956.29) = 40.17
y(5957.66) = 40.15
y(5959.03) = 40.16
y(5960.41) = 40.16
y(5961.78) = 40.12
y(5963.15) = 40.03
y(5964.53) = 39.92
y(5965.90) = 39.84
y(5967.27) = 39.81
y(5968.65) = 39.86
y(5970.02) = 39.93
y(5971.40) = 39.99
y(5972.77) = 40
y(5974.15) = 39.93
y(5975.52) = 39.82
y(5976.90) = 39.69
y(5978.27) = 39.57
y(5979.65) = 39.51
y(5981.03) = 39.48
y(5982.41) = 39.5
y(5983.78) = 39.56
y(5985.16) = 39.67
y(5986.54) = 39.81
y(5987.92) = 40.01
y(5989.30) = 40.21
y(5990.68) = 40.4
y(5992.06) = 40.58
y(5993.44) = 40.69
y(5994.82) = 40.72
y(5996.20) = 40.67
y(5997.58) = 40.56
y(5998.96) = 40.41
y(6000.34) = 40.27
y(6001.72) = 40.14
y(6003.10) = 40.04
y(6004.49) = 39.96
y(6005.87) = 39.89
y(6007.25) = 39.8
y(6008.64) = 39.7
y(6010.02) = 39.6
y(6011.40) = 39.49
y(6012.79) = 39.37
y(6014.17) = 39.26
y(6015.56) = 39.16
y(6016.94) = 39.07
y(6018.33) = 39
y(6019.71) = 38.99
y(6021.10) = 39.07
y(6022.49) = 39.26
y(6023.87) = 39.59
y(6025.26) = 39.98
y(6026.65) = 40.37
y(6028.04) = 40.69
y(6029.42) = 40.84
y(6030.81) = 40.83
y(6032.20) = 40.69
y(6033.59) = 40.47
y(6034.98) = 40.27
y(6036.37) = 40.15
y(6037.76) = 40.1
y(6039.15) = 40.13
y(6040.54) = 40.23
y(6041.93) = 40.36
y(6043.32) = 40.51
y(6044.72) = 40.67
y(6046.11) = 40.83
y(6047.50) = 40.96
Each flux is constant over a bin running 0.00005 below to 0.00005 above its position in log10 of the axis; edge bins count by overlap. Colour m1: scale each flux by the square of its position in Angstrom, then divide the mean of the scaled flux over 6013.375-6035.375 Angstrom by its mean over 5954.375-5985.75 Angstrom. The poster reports 1.02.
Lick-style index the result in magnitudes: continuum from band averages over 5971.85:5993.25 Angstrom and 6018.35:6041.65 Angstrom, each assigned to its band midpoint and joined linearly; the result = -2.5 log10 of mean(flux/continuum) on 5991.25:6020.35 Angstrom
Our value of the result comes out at 0.00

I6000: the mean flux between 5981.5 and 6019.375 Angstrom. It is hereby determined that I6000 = 39.9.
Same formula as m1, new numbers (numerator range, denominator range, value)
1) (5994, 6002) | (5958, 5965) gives 1.02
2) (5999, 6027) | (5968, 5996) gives 1.00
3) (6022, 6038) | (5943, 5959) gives 1.02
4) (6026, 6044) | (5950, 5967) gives 1.03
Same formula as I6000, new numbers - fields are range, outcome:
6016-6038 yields 40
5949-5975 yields 40.1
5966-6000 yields 40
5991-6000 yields 40.6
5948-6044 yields 40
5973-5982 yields 39.7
